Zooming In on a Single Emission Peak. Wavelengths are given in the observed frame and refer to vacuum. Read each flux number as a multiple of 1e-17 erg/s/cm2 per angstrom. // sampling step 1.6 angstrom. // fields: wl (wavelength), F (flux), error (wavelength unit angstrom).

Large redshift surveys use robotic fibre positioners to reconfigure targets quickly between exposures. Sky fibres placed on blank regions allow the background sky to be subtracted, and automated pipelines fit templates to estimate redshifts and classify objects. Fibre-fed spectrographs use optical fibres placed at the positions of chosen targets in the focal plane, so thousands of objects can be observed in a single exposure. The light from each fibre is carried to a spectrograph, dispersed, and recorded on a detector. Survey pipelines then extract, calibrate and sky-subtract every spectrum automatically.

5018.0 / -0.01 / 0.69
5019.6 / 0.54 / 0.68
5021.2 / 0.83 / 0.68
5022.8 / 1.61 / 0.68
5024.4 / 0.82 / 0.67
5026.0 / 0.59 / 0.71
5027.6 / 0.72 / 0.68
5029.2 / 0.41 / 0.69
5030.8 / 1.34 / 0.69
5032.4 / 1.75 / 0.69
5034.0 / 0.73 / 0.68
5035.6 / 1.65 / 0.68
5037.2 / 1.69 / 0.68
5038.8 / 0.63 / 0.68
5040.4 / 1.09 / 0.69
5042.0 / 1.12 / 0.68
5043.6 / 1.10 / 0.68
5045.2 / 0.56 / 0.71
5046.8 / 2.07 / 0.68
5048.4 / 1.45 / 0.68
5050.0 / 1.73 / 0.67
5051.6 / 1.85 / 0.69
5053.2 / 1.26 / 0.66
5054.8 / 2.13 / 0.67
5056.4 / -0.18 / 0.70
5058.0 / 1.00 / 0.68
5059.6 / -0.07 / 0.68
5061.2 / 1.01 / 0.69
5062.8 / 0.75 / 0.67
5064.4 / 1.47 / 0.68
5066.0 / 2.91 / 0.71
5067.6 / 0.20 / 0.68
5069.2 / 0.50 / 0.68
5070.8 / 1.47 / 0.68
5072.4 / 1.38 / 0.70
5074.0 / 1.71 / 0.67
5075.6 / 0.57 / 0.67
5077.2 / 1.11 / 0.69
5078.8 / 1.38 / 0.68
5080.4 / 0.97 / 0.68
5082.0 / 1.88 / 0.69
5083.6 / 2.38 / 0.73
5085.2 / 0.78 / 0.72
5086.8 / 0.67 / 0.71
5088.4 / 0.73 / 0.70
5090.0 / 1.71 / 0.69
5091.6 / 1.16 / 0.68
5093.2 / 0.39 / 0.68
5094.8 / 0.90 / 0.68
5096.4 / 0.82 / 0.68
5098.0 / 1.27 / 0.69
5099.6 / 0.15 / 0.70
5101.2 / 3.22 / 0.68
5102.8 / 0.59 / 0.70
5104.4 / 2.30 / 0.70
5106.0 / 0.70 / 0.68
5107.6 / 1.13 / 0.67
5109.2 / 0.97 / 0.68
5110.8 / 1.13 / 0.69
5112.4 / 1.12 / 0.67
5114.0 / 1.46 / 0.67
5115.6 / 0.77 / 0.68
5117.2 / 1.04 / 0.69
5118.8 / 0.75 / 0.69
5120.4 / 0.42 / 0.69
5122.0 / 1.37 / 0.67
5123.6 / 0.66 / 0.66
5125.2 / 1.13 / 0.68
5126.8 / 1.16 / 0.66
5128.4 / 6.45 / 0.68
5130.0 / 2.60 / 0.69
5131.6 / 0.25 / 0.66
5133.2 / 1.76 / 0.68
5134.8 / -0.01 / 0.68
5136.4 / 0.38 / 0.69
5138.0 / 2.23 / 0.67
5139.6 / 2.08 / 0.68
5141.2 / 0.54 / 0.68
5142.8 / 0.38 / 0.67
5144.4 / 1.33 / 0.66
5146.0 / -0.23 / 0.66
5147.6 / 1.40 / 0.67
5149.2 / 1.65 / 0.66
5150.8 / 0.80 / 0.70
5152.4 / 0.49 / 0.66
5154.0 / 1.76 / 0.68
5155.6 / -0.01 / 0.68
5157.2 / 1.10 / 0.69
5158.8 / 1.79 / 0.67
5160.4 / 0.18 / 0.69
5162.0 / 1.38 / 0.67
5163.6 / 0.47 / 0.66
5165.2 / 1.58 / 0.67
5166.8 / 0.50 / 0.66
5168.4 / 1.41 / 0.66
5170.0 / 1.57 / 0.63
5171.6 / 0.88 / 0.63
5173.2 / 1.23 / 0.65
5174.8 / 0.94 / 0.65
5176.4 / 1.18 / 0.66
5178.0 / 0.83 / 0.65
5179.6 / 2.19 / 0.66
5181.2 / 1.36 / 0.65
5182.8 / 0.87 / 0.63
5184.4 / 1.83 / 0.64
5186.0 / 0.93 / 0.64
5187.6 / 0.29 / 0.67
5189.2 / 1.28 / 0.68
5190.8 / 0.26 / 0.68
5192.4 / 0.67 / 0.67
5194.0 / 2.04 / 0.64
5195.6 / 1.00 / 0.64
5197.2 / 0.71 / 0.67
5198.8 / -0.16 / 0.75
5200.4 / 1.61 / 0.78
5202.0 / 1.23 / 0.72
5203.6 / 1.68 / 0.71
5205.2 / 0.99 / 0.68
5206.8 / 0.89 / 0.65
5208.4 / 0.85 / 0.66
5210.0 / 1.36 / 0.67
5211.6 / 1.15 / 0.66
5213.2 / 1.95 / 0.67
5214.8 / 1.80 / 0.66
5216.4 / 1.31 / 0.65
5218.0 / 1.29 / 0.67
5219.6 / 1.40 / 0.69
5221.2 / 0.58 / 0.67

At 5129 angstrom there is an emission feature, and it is Hbeta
